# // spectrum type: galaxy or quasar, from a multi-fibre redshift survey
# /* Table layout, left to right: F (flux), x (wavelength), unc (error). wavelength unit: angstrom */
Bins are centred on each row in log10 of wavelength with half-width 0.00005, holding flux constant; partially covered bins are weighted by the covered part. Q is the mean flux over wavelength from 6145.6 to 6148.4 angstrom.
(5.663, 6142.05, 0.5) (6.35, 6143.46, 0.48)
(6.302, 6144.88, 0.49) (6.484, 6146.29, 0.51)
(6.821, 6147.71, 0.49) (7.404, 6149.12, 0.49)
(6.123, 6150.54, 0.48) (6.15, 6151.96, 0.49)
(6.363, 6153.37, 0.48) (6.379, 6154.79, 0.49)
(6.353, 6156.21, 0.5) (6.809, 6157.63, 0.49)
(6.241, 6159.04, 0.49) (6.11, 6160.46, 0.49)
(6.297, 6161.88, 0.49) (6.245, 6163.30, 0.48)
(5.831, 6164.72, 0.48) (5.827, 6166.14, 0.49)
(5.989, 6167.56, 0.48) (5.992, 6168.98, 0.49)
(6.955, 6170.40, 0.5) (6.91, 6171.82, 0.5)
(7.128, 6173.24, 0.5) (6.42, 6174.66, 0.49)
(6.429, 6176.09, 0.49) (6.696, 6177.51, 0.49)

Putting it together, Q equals 6.64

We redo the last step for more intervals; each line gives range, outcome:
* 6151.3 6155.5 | 6.3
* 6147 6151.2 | 6.79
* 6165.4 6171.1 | 6.19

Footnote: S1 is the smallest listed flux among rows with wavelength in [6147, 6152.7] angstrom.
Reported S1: 6.123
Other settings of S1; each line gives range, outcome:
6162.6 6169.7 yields 5.827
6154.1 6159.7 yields 6.241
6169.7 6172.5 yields 6.91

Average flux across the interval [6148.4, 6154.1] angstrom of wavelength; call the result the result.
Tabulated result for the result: 6.51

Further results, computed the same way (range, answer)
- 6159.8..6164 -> 6.22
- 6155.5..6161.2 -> 6.38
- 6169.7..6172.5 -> 6.94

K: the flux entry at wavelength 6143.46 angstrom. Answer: 6.35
